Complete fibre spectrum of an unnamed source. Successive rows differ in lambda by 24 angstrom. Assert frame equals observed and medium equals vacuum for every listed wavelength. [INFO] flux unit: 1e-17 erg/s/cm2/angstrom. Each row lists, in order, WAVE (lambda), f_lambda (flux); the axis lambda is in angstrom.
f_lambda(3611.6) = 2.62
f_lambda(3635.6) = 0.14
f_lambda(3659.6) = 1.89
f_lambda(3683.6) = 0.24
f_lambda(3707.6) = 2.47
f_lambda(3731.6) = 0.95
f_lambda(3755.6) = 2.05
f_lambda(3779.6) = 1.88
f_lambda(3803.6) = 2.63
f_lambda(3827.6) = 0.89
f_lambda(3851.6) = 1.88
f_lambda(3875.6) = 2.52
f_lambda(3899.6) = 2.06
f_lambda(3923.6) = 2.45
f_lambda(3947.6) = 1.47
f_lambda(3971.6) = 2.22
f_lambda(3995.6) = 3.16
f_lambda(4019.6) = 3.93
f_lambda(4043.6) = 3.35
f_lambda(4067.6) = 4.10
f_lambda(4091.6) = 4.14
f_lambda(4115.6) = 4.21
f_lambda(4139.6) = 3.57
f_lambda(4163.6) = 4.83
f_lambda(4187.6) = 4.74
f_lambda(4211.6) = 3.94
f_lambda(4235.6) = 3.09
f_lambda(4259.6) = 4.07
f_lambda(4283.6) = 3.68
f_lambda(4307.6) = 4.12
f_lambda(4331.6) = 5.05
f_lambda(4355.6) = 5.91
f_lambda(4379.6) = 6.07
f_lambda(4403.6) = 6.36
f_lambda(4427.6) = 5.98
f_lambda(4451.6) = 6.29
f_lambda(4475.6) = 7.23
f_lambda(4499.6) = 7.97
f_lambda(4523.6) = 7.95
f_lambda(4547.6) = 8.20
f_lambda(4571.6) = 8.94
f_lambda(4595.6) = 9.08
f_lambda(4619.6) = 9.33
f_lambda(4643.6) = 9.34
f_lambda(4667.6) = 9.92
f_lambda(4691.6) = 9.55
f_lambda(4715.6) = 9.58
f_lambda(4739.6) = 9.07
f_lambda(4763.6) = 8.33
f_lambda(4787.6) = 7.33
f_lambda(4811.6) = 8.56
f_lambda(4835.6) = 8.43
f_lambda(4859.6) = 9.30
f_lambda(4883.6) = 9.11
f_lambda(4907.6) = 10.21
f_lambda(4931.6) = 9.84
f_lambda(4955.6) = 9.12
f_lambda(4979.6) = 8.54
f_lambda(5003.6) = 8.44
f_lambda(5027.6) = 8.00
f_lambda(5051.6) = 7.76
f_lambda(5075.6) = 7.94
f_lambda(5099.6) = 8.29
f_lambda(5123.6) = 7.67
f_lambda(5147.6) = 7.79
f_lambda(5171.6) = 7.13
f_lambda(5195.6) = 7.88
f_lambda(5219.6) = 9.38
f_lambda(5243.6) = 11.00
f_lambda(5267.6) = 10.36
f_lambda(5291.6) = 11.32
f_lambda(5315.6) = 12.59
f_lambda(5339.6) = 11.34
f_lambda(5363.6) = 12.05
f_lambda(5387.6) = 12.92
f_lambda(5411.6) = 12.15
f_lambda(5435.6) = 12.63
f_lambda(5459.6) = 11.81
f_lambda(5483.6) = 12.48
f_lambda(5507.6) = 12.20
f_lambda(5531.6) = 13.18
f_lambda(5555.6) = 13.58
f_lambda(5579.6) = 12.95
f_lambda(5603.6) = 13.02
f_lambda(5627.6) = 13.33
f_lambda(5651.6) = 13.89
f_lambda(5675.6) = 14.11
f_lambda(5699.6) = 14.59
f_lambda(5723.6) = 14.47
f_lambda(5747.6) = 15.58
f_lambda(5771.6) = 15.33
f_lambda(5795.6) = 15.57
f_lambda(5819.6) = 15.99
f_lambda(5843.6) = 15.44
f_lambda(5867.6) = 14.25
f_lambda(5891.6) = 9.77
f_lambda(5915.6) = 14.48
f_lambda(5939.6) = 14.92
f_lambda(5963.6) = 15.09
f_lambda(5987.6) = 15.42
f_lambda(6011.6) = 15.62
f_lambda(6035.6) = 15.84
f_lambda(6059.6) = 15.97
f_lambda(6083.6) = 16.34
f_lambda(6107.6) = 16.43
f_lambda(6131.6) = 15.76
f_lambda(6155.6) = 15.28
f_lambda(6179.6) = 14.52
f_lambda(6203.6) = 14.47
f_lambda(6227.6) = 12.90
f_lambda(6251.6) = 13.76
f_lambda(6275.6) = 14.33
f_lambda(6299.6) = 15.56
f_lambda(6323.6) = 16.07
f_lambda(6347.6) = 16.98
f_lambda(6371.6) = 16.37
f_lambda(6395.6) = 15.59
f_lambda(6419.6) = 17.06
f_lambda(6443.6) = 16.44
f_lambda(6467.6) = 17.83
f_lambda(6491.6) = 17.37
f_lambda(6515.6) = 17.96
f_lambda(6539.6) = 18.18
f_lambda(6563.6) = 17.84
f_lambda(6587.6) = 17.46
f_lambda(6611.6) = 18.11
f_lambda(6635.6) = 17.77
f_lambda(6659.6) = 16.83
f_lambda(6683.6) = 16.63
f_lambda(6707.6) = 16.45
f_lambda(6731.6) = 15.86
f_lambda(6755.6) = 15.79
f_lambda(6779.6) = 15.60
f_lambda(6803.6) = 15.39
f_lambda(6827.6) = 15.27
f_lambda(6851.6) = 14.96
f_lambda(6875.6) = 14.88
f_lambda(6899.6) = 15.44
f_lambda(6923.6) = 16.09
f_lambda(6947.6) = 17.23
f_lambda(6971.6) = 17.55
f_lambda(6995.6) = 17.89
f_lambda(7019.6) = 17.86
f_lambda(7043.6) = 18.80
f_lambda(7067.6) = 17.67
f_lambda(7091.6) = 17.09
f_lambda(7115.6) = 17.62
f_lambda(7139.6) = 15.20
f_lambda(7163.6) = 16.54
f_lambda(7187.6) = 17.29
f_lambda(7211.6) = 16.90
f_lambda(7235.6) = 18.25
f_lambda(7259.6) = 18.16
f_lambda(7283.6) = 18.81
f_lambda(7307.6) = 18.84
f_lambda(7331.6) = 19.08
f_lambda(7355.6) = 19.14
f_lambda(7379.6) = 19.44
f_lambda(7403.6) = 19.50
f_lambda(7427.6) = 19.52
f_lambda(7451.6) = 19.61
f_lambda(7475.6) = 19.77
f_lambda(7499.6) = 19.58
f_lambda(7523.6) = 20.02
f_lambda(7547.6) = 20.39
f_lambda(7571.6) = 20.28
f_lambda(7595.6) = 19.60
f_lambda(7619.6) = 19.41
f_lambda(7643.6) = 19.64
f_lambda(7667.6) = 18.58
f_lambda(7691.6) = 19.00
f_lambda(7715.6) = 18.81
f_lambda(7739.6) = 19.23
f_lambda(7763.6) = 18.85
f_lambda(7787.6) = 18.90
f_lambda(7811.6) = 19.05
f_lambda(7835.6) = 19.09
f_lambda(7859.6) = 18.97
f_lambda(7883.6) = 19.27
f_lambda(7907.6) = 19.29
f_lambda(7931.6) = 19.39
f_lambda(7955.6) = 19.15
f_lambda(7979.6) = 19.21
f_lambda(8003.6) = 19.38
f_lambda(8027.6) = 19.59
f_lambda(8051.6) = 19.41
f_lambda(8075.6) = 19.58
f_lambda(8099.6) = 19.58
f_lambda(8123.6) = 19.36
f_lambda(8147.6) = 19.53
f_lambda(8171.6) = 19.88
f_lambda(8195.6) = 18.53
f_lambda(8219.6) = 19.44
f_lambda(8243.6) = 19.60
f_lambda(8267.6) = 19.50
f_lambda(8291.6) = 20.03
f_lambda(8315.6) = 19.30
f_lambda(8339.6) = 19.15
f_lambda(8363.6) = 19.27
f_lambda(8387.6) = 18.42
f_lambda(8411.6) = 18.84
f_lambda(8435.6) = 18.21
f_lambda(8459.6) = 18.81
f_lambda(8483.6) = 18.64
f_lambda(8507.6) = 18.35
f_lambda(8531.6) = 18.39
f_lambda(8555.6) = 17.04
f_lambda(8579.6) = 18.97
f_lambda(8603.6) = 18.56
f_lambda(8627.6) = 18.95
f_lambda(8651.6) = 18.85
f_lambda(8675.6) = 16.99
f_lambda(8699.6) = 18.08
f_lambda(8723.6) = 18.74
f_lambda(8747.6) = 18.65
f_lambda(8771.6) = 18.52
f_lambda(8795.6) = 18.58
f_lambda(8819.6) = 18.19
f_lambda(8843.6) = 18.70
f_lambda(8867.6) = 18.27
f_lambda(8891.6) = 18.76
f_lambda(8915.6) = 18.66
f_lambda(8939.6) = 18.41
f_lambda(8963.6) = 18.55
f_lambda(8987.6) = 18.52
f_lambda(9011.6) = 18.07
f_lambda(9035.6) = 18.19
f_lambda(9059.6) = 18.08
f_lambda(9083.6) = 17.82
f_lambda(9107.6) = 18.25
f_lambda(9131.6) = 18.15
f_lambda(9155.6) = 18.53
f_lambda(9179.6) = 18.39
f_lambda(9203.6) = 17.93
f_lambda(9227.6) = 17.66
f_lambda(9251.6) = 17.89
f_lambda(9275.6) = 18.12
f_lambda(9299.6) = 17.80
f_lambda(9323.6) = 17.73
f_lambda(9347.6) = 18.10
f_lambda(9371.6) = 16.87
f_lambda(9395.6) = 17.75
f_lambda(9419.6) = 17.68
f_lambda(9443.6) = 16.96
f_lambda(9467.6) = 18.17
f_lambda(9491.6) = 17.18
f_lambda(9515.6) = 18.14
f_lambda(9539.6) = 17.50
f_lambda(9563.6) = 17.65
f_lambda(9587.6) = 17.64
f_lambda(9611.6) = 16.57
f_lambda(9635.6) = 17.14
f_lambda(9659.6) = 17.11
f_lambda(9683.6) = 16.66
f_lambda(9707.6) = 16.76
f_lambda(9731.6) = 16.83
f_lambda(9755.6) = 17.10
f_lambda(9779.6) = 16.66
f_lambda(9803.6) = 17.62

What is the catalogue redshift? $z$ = 0.00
